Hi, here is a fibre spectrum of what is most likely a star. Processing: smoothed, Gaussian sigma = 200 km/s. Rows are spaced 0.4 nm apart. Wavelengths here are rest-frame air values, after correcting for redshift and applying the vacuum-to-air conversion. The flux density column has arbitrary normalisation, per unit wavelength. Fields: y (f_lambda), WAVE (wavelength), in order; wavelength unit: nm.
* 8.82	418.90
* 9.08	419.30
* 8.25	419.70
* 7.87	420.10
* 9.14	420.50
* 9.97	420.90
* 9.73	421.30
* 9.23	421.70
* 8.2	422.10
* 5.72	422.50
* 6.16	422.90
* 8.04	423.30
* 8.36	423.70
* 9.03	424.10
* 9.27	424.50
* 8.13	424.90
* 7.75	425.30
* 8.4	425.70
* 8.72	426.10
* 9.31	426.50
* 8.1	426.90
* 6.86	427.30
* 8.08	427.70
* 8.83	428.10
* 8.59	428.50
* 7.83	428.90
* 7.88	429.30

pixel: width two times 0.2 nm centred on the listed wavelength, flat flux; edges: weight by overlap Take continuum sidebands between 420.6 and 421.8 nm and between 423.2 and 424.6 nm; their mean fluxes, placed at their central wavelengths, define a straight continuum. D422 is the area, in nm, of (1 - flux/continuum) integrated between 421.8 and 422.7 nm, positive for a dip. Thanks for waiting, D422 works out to 0.20 nm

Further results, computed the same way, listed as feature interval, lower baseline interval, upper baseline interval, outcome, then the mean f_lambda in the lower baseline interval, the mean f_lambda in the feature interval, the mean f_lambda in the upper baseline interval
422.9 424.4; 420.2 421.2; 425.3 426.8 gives 0.12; 9.4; 8.22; 8.62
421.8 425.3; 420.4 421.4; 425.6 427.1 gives 0.48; 9.65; 7.9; 8.65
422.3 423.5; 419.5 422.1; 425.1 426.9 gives 0.29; 8.97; 6.64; 8.5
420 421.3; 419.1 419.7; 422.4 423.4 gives -0.20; 8.8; 9.19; 6.59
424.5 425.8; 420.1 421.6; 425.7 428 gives 0.05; 9.36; 8.25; 8.26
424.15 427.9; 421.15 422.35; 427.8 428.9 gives 0.14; 8.89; 8.32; 8.49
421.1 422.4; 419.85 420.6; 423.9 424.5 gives -0.02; 8.4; 8.8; 9.11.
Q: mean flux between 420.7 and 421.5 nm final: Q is 9.85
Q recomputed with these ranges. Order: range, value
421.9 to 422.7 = 6.96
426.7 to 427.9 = 7.68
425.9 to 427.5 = 8.25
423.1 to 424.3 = 8.48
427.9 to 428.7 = 8.71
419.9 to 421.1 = 8.99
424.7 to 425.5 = 7.94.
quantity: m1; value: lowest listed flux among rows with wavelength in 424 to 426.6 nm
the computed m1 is 7.75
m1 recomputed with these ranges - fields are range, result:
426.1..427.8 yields 6.86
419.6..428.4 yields 5.72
